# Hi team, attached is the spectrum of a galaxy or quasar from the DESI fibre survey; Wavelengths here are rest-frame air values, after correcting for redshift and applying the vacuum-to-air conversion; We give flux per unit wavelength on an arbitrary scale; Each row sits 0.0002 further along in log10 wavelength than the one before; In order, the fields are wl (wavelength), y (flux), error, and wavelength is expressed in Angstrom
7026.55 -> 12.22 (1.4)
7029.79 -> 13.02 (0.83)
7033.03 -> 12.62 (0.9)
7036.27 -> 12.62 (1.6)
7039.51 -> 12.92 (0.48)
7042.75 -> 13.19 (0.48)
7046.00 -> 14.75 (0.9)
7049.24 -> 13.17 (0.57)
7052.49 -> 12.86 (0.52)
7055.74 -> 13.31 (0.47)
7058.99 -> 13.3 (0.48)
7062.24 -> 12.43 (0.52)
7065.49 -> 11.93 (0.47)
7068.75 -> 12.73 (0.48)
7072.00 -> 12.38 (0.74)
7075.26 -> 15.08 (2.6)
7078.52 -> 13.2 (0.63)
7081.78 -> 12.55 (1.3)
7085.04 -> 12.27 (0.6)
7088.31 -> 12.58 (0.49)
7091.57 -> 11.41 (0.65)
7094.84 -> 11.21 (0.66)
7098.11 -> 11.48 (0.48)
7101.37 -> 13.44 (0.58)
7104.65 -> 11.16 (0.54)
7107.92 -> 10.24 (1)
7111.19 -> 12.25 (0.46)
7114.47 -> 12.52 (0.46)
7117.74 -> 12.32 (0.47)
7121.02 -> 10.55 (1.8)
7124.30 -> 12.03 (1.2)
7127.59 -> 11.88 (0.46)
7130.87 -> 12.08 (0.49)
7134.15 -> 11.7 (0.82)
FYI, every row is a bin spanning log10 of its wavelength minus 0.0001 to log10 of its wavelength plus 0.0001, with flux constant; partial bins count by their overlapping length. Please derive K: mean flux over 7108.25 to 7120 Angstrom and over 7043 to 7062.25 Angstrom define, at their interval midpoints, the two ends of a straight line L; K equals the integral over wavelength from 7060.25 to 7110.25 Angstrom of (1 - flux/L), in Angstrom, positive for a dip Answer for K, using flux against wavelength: 1.5 Angstrom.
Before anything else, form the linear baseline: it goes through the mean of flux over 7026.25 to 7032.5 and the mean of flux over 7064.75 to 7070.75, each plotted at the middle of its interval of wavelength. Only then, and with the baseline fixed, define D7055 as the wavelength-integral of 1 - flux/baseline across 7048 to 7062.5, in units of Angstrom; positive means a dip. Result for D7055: -0.7 Angstrom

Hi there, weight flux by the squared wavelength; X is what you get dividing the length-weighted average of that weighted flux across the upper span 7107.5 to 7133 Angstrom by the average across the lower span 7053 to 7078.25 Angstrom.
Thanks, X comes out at 0.92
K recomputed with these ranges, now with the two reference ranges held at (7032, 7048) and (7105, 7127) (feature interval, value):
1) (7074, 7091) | -0.88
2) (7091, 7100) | 0.48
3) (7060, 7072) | 0.26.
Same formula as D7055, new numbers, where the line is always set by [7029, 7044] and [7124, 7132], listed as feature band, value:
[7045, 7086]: -1.6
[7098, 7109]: 0.5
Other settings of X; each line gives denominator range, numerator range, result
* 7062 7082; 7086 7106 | 0.92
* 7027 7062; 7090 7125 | 0.91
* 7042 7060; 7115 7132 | 0.90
